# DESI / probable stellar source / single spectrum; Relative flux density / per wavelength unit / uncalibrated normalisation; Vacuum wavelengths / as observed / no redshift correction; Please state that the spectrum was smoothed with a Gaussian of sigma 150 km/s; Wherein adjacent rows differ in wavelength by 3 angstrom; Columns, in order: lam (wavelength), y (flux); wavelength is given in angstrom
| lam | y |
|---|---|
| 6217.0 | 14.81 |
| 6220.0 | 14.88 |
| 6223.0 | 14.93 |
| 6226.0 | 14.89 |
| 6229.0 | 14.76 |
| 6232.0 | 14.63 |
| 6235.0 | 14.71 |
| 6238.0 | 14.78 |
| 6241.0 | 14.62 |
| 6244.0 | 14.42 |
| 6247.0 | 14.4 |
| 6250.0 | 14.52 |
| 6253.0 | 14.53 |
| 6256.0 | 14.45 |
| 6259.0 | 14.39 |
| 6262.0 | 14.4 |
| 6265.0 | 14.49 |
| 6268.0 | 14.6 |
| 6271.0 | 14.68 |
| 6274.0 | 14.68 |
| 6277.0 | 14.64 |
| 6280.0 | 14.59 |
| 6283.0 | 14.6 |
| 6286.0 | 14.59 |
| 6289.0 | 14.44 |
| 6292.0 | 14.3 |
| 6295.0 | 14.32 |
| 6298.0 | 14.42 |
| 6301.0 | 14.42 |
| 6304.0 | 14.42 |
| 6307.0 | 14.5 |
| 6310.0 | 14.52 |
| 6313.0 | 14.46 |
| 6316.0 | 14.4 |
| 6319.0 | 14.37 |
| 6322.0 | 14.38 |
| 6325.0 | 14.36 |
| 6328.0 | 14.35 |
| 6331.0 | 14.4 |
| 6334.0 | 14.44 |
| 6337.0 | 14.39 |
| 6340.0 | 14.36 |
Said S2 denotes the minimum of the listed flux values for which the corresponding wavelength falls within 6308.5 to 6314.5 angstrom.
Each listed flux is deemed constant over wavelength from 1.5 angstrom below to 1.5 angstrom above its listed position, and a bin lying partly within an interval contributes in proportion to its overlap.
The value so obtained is 14.46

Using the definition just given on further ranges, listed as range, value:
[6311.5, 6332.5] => 14.35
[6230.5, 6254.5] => 14.4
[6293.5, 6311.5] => 14.32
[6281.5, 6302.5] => 14.3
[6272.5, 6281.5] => 14.59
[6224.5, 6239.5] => 14.63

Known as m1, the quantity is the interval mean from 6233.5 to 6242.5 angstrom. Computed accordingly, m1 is 14.7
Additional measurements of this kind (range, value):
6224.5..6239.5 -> 14.8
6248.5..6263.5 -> 14.5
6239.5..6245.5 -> 14.5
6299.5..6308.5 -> 14.4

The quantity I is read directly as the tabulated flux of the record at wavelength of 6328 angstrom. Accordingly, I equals 14.35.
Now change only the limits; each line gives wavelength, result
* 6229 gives 14.76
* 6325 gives 14.36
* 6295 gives 14.32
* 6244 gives 14.42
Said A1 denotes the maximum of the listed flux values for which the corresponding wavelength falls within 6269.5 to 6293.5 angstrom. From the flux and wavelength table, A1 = 14.68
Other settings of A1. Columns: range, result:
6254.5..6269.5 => 14.6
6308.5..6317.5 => 14.52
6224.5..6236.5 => 14.89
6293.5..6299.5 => 14.42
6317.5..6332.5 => 14.4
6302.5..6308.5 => 14.5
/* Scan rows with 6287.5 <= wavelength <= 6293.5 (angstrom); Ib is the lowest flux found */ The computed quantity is 14.3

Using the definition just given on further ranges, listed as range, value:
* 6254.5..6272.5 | 14.39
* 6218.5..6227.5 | 14.88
